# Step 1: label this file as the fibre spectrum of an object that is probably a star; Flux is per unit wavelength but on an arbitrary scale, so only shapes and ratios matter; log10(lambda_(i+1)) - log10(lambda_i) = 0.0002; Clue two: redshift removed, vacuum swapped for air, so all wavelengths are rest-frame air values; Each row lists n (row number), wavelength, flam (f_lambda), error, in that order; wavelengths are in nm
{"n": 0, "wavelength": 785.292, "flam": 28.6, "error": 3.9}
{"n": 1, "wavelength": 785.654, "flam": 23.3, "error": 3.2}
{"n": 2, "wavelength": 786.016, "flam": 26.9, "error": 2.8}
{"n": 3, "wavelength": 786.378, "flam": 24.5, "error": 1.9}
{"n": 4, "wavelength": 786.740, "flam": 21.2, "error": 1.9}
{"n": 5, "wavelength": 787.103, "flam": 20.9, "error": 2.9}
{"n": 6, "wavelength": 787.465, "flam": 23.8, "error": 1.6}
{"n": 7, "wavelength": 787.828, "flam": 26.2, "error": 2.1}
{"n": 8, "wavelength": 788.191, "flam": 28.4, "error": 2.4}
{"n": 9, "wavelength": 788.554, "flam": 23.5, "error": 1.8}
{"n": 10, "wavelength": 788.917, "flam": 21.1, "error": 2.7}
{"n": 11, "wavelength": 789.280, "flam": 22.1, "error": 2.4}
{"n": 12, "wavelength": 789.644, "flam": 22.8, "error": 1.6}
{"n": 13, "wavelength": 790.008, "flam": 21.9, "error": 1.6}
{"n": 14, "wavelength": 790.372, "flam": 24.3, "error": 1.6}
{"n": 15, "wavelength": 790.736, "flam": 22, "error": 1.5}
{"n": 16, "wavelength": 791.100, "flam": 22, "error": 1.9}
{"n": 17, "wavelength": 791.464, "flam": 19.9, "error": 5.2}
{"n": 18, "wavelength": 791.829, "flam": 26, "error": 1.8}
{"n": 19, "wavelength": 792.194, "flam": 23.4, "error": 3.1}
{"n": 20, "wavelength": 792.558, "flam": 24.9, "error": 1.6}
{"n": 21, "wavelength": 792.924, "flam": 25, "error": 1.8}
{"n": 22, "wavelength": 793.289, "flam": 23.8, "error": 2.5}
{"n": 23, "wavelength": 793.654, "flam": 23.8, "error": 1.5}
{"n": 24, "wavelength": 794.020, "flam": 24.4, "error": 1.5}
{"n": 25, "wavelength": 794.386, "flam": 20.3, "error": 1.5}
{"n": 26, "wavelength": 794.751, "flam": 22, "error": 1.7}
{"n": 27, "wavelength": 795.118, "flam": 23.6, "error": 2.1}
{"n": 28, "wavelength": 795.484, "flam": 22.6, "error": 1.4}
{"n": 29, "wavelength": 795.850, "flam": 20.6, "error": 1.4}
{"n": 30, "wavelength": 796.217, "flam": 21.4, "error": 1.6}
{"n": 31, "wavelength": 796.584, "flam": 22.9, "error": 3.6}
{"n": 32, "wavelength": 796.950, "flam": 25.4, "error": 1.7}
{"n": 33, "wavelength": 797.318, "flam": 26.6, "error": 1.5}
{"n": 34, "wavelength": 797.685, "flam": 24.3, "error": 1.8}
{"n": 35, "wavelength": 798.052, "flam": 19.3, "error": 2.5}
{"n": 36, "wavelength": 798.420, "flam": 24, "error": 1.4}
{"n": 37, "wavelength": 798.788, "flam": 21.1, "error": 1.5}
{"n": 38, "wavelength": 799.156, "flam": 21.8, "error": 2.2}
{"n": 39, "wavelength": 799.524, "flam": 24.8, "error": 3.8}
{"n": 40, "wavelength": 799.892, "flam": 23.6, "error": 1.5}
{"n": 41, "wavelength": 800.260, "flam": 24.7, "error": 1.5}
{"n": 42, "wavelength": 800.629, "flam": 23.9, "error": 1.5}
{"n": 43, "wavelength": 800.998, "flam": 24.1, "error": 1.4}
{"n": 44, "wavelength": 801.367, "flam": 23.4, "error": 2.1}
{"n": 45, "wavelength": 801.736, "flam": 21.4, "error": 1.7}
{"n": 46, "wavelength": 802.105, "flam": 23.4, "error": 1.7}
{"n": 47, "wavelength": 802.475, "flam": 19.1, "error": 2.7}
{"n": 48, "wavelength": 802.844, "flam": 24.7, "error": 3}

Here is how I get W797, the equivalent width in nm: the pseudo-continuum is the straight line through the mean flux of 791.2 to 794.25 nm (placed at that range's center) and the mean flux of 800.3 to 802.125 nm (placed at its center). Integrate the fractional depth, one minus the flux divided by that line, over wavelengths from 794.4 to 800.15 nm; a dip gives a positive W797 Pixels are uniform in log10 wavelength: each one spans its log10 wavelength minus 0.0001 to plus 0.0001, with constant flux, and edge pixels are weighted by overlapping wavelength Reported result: 0.16 nm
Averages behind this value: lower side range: 23.8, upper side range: 23.3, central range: 22.9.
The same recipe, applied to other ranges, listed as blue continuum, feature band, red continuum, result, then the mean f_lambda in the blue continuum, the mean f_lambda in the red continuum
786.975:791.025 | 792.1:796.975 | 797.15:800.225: 0.047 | 23.4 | 23.2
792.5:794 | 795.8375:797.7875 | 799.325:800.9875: 0.041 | 24.3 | 24.2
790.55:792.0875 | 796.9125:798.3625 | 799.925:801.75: -0.028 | 22.5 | 23.7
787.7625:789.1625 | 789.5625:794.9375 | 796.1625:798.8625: 0.207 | 24.6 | 23.3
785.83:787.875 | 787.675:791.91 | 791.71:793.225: 0.170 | 23.8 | 24.7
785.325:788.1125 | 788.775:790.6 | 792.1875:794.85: 0.112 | 24.2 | 23.5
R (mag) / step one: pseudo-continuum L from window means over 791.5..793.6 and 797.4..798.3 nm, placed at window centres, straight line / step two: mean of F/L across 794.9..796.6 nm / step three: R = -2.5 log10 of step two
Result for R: 0.05 mag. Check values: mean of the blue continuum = 24.2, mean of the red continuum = 22.5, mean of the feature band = 22.1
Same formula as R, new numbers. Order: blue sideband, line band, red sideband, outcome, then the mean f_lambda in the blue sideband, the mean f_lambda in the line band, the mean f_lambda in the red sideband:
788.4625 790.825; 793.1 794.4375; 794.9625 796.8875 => -0.043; 22.5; 23.4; 22.4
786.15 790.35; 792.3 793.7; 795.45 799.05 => -0.060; 23.4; 24.4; 22.8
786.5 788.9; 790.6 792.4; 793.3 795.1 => 0.024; 23.8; 22.7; 22.8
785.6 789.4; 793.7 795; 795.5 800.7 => 0.044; 23.9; 22.5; 23.1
